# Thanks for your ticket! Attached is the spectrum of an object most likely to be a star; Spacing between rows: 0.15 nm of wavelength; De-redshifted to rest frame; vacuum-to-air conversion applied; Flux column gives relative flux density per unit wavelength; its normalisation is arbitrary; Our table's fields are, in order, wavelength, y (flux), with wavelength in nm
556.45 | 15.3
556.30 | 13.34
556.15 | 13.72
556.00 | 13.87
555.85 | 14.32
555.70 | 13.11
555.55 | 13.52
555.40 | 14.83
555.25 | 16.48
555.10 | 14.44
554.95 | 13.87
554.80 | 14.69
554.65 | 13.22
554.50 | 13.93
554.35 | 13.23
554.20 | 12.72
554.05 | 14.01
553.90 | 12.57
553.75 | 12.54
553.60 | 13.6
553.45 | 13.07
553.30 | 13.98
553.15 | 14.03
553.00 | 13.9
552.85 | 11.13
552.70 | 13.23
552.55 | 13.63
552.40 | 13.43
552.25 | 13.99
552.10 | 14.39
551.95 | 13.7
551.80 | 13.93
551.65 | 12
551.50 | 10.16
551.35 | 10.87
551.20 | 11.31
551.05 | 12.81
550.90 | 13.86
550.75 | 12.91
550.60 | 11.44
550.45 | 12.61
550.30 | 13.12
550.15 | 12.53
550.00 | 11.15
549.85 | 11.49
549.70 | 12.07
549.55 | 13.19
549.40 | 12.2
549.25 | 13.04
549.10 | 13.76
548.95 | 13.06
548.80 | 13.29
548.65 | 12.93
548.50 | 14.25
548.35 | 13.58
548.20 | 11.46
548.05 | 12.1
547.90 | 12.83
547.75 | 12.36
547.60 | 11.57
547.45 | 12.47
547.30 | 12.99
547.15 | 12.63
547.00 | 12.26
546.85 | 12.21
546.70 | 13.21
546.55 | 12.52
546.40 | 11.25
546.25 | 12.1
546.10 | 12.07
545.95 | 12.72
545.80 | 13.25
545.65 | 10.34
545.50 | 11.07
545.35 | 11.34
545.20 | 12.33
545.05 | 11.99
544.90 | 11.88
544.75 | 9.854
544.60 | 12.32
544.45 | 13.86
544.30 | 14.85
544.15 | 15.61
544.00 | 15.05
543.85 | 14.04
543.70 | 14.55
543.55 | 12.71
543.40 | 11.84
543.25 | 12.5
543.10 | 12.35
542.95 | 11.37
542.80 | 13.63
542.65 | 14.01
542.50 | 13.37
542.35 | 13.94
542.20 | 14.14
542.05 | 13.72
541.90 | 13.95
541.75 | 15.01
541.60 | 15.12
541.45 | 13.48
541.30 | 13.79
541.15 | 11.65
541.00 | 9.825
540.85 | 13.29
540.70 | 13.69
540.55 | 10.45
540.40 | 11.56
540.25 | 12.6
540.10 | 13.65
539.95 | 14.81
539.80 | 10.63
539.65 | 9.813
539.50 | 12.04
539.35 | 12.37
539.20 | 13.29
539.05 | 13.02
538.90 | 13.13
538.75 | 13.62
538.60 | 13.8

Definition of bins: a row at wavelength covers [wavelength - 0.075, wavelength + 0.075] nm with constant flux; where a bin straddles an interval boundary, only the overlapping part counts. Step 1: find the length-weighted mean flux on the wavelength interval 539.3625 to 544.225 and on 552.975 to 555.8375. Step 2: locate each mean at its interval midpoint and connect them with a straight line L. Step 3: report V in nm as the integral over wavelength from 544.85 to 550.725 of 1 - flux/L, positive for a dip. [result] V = 0.45 nm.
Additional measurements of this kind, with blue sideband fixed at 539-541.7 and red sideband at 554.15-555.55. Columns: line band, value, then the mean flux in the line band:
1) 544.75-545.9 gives 0.13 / 11.6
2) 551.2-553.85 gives 0.17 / 13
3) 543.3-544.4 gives -0.10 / 14.1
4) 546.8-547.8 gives 0.07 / 12.4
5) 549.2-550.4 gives 0.11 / 12.3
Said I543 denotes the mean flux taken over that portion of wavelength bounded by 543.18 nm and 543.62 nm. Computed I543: 12.3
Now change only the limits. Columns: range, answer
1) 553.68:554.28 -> 13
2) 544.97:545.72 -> 11.4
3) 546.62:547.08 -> 12.6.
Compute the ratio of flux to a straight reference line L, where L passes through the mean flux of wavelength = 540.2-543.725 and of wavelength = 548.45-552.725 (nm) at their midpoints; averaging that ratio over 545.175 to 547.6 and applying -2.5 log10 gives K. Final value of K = 0.06 mag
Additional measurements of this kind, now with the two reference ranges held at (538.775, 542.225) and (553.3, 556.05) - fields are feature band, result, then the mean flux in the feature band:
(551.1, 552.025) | 0.13 mag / 12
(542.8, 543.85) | 0.02 mag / 12.7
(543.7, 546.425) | 0.04 mag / 12.6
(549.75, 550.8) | 0.11 mag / 12.2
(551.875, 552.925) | 0.02 mag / 13.4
